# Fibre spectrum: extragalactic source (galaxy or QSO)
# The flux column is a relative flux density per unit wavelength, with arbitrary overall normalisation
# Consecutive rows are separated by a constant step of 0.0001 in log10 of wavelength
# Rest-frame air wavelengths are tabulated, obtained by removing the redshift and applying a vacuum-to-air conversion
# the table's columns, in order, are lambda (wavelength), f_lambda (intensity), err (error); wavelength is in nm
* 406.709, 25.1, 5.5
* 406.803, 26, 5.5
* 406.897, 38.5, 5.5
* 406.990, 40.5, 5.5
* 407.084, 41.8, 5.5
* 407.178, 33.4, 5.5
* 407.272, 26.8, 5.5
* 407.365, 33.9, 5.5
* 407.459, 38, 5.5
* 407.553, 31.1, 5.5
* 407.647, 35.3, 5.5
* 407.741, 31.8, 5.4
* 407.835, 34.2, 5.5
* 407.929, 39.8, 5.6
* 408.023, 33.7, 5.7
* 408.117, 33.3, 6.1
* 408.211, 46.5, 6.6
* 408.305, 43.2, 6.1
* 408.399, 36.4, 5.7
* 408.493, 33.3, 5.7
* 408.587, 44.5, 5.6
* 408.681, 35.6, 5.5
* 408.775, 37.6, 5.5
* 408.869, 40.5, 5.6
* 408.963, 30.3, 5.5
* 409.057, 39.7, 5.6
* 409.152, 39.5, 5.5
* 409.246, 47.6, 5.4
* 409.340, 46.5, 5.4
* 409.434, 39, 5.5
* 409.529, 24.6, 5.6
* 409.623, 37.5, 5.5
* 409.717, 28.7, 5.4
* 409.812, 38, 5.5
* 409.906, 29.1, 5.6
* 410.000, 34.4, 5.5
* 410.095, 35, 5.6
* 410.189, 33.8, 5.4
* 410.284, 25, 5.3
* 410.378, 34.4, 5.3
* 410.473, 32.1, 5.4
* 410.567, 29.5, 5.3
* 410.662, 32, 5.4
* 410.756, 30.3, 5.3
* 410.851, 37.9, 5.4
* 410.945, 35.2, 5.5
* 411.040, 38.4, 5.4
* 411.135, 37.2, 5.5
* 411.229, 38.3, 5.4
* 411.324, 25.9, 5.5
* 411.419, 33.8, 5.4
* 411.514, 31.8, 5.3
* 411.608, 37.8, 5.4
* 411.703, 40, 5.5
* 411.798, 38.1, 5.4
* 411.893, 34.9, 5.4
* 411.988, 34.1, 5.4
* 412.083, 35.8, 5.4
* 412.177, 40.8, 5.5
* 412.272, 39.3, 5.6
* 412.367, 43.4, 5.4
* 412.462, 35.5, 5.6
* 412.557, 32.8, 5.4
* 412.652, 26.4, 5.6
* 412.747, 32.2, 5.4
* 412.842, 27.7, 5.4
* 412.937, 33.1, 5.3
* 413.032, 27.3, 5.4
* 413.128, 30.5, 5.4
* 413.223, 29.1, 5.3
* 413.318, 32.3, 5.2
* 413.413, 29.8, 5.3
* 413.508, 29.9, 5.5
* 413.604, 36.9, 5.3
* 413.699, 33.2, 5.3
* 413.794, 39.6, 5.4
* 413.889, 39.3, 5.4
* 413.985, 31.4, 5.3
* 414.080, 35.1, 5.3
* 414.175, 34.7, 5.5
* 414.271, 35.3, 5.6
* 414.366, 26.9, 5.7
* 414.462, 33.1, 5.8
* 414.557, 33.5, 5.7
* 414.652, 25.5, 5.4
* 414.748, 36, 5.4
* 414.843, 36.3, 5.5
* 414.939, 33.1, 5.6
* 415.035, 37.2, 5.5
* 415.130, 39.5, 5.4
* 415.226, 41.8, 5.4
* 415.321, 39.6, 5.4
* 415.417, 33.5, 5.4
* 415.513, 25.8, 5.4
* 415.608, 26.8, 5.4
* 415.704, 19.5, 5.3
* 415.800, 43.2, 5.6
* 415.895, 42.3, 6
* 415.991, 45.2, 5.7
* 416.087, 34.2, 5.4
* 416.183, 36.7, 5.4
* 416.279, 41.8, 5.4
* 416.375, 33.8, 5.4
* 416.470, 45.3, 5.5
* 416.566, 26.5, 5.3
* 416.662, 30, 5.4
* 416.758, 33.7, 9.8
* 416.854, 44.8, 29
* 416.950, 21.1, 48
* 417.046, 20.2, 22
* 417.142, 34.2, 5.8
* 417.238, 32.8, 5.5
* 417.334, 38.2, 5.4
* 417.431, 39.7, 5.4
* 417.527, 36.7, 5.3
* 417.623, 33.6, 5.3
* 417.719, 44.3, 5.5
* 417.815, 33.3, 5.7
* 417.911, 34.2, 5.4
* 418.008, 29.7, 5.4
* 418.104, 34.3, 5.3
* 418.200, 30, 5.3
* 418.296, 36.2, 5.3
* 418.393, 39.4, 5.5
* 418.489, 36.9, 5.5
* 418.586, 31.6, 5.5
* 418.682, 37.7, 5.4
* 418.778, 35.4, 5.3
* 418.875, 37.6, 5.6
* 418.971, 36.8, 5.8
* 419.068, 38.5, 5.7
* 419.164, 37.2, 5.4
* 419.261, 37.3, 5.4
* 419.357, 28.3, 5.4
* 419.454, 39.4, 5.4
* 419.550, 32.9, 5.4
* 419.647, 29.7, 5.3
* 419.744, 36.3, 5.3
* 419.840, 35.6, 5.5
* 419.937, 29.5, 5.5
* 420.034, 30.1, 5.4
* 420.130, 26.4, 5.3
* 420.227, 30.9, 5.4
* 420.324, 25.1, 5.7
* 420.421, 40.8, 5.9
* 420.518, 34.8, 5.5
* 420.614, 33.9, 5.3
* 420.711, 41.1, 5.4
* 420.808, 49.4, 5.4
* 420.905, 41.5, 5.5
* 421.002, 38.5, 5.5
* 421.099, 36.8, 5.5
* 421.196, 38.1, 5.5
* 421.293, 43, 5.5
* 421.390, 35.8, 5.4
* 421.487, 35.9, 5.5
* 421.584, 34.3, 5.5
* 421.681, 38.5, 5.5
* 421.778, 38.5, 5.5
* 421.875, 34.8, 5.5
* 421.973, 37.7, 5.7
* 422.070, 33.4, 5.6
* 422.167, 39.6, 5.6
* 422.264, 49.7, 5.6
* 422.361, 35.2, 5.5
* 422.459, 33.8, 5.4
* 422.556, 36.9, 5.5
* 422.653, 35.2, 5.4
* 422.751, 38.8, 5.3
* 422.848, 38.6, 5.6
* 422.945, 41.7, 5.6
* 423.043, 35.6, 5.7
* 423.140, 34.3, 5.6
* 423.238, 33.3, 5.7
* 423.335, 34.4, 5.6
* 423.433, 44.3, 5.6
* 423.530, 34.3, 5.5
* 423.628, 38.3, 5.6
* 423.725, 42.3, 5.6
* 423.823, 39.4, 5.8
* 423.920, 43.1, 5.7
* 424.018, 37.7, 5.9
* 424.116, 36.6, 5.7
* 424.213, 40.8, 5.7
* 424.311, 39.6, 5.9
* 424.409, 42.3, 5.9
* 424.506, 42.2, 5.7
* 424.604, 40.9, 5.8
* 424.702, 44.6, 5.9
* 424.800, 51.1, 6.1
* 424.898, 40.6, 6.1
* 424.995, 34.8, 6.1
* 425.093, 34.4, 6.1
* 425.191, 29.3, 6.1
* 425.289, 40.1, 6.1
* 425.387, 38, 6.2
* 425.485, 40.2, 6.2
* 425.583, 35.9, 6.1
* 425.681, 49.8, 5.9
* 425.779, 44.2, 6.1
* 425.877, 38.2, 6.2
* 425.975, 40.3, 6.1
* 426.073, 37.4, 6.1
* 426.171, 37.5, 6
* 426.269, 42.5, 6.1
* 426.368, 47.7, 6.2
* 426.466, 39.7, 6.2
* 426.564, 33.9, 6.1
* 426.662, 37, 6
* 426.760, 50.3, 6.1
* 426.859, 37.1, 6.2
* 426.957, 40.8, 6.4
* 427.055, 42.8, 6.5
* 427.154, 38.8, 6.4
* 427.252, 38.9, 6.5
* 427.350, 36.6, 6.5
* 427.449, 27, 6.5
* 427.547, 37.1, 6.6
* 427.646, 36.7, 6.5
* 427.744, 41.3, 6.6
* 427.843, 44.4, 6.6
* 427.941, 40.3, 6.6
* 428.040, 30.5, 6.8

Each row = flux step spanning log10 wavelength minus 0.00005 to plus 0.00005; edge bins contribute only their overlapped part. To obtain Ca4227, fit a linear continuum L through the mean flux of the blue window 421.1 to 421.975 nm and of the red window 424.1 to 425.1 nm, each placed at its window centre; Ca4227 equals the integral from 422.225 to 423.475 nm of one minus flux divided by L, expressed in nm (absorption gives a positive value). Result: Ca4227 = 0.04 nm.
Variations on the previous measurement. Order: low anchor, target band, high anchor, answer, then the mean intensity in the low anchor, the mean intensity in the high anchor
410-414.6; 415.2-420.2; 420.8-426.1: 0.231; 33.8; 38.9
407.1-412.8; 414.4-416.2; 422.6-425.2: 0.099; 35.5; 39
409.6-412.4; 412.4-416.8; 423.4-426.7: 0.276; 34.7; 40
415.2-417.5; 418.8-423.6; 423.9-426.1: 0.158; 34.6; 40.1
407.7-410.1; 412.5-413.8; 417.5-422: 0.186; 37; 35.7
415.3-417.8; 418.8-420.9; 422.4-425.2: 0.088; 34.7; 38.7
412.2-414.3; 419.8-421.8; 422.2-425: 0.091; 33.5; 39.4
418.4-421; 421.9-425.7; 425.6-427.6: -0.085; 35.3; 39.8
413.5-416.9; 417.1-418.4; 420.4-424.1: 0.031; 35.1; 38.2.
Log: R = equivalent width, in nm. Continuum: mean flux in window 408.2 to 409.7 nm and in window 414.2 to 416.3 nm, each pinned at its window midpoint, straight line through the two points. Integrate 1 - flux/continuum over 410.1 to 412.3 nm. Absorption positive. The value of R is 0.15 nm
